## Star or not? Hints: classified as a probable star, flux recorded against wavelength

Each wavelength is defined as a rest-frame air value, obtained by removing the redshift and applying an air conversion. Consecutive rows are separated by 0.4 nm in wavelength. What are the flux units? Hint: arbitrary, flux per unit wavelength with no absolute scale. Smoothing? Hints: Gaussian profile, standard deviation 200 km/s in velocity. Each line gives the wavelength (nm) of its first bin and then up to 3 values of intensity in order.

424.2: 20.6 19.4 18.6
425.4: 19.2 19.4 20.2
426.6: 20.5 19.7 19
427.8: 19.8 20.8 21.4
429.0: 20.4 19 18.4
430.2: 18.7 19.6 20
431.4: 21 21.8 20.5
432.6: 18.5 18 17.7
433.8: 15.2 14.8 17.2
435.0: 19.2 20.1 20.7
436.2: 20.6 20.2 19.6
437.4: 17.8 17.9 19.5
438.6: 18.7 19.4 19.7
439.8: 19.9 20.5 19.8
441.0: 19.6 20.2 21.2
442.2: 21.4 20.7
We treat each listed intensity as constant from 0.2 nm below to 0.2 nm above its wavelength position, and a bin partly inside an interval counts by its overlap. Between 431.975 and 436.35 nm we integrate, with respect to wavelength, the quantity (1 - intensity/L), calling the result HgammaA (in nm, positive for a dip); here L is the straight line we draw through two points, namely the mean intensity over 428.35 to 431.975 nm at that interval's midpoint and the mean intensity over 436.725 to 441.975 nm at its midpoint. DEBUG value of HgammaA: 0.31 nm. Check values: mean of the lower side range 20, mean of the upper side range 19.5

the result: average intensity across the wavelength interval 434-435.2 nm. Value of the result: 17.1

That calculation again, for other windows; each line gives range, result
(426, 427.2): 20.1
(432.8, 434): 17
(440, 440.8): 20.1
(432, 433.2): 19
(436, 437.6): 19.6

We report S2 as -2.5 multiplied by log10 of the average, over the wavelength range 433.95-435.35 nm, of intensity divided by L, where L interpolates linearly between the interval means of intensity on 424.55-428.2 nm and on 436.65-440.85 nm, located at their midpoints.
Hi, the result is 0.12 mag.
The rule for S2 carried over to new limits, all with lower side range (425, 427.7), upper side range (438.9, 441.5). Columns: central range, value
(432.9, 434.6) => 0.20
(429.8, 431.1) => 0.02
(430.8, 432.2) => -0.06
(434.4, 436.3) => 0.02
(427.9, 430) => -0.02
